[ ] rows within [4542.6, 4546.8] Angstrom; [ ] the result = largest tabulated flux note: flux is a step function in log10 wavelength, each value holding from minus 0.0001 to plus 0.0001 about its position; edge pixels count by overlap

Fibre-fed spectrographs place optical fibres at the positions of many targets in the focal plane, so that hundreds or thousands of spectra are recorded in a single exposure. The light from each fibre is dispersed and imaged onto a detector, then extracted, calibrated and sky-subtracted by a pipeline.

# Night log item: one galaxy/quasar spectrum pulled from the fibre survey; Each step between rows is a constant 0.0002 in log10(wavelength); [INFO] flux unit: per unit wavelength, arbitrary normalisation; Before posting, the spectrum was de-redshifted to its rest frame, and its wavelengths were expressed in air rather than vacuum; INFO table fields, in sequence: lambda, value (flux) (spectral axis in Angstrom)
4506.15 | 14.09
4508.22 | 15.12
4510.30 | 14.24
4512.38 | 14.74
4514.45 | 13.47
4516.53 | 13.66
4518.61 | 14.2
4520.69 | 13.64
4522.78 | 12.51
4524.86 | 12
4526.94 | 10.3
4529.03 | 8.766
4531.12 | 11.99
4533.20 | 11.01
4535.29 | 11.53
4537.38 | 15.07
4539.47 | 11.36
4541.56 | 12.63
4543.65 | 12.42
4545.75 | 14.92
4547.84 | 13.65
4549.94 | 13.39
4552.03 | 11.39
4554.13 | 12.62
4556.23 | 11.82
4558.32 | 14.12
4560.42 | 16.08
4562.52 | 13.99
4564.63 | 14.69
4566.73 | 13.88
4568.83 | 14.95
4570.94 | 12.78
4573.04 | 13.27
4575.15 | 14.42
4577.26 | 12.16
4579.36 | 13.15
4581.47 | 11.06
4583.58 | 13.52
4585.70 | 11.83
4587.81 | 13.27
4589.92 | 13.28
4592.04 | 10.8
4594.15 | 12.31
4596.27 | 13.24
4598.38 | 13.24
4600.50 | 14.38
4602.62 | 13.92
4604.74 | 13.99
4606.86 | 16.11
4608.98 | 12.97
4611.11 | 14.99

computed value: 14.92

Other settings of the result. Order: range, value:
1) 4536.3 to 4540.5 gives 15.07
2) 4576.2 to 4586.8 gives 13.52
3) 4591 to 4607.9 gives 16.11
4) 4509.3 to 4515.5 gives 14.74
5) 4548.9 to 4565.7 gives 16.08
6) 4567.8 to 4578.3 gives 14.95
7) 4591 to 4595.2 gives 12.31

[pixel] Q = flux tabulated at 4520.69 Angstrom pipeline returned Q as 13.64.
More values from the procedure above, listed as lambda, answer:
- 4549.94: 13.39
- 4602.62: 13.92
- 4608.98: 12.97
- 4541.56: 12.63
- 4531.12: 11.99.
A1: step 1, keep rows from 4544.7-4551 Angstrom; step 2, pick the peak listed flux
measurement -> 14.92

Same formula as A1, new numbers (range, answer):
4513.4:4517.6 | 13.66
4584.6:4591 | 13.28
